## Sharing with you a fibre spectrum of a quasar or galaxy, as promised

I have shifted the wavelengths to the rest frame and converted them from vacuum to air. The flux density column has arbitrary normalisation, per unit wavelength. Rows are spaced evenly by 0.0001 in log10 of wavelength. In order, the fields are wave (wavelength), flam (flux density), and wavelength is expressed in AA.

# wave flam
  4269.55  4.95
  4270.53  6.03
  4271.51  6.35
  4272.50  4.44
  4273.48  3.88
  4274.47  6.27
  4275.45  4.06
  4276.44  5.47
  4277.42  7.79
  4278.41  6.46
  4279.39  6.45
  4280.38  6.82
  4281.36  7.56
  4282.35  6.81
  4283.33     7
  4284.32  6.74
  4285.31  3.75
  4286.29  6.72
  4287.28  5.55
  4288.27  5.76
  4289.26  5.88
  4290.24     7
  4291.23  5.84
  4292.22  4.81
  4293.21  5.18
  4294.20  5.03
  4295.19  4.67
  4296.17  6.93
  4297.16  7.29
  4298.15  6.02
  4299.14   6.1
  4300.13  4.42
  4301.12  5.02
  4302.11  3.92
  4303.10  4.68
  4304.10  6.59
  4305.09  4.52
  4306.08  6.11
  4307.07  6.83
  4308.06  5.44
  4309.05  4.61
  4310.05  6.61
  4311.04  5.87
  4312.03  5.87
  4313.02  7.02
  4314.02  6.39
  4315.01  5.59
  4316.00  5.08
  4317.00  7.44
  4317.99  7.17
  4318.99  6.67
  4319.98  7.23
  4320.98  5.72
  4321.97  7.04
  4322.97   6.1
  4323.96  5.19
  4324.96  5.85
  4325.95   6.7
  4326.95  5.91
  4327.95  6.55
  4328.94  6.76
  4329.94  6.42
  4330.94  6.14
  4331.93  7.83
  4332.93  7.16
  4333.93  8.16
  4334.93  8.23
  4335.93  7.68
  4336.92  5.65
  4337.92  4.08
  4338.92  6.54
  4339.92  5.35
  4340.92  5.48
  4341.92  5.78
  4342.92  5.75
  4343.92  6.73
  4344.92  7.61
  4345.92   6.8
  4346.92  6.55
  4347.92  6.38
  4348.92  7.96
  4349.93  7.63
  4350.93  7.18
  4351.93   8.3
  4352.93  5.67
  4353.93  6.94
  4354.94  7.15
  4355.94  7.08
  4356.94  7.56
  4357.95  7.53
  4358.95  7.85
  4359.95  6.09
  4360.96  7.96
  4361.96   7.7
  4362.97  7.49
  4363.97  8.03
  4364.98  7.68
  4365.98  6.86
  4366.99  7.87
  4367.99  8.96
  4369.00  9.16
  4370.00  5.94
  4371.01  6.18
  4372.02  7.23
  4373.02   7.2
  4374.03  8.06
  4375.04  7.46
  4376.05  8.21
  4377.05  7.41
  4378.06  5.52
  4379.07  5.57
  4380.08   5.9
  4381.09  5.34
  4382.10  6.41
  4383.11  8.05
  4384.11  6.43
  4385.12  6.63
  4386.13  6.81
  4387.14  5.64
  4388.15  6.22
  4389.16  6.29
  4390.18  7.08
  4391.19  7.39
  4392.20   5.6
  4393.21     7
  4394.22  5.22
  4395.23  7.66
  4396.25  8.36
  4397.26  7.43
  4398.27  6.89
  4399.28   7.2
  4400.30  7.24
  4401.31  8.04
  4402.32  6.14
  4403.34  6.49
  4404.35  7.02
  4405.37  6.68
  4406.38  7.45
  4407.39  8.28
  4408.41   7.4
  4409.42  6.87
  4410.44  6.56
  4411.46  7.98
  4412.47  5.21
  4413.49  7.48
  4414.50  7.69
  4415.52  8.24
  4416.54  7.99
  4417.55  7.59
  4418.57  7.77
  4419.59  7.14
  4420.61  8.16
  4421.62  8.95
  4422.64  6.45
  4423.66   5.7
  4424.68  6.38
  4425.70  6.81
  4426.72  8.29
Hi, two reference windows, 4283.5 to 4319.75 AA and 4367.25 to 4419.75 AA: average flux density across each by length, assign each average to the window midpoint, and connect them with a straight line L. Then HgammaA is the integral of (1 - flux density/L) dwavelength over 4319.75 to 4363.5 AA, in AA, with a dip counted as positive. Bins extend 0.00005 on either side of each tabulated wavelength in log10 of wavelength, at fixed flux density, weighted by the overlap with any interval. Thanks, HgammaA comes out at -2.8 AA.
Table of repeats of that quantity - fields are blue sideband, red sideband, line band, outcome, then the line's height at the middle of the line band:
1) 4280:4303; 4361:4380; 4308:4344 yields 0.9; 6.5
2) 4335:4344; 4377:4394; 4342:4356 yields -2.1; 6.05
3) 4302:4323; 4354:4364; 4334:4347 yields 0.9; 6.86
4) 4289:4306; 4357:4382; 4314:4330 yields -0.6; 6.1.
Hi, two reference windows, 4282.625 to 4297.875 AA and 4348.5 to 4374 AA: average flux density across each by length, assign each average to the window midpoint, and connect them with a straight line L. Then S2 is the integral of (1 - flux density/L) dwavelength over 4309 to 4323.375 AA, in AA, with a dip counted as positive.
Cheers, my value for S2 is 0.2 AA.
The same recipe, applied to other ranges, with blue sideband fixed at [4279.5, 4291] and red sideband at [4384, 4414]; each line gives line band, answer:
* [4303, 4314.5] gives 0.93 AA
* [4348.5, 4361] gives -1.12 AA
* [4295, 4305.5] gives 1.47 AA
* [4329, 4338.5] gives -0.36 AA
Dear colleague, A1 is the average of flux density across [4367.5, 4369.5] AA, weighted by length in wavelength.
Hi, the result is 9.05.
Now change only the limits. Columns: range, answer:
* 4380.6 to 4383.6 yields 6.59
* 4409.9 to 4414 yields 6.81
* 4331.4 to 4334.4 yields 7.7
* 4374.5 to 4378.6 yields 7.14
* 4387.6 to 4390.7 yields 6.51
